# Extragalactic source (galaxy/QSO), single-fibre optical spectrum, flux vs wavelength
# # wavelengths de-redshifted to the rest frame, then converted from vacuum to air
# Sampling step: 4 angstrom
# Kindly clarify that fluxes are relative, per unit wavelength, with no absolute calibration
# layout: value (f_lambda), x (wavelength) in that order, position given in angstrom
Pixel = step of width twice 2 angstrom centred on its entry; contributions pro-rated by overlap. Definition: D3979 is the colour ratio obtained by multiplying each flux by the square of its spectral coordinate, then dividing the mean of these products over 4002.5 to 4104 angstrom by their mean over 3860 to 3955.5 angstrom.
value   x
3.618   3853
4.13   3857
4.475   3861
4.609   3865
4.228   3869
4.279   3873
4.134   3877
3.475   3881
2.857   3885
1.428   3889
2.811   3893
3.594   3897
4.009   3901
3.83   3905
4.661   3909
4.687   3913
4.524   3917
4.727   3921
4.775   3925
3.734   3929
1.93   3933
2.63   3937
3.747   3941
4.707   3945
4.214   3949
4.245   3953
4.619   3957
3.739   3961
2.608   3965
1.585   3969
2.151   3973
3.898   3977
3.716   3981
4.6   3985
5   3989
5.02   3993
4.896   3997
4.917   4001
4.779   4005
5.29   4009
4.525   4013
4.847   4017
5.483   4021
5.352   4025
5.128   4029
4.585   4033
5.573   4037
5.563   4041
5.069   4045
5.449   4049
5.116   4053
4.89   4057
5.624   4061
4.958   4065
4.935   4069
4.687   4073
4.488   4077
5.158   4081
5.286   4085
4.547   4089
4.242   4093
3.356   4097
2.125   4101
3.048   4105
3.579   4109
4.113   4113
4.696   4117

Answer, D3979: 1.35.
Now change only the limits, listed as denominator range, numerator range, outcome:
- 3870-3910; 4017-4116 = 1.46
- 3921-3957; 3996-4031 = 1.36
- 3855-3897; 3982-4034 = 1.45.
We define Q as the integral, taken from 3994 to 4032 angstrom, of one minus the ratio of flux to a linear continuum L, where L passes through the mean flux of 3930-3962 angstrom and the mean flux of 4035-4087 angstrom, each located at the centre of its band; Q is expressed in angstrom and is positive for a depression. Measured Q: -3.88 angstrom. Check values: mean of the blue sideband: 3.73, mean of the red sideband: 5.14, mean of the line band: 5.01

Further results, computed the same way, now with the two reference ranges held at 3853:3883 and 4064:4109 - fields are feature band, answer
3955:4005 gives 3.0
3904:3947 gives 1.7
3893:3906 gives 1.6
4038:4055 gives -4.5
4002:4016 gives -2.3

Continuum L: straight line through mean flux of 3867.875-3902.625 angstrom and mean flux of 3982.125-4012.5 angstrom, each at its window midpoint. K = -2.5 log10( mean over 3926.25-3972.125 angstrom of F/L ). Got 0.23 mag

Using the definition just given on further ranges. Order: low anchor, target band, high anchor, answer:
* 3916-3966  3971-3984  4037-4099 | 0.24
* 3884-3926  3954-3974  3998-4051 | 0.41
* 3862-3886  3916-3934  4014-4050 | 0.09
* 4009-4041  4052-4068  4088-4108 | -0.19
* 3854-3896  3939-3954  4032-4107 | -0.05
